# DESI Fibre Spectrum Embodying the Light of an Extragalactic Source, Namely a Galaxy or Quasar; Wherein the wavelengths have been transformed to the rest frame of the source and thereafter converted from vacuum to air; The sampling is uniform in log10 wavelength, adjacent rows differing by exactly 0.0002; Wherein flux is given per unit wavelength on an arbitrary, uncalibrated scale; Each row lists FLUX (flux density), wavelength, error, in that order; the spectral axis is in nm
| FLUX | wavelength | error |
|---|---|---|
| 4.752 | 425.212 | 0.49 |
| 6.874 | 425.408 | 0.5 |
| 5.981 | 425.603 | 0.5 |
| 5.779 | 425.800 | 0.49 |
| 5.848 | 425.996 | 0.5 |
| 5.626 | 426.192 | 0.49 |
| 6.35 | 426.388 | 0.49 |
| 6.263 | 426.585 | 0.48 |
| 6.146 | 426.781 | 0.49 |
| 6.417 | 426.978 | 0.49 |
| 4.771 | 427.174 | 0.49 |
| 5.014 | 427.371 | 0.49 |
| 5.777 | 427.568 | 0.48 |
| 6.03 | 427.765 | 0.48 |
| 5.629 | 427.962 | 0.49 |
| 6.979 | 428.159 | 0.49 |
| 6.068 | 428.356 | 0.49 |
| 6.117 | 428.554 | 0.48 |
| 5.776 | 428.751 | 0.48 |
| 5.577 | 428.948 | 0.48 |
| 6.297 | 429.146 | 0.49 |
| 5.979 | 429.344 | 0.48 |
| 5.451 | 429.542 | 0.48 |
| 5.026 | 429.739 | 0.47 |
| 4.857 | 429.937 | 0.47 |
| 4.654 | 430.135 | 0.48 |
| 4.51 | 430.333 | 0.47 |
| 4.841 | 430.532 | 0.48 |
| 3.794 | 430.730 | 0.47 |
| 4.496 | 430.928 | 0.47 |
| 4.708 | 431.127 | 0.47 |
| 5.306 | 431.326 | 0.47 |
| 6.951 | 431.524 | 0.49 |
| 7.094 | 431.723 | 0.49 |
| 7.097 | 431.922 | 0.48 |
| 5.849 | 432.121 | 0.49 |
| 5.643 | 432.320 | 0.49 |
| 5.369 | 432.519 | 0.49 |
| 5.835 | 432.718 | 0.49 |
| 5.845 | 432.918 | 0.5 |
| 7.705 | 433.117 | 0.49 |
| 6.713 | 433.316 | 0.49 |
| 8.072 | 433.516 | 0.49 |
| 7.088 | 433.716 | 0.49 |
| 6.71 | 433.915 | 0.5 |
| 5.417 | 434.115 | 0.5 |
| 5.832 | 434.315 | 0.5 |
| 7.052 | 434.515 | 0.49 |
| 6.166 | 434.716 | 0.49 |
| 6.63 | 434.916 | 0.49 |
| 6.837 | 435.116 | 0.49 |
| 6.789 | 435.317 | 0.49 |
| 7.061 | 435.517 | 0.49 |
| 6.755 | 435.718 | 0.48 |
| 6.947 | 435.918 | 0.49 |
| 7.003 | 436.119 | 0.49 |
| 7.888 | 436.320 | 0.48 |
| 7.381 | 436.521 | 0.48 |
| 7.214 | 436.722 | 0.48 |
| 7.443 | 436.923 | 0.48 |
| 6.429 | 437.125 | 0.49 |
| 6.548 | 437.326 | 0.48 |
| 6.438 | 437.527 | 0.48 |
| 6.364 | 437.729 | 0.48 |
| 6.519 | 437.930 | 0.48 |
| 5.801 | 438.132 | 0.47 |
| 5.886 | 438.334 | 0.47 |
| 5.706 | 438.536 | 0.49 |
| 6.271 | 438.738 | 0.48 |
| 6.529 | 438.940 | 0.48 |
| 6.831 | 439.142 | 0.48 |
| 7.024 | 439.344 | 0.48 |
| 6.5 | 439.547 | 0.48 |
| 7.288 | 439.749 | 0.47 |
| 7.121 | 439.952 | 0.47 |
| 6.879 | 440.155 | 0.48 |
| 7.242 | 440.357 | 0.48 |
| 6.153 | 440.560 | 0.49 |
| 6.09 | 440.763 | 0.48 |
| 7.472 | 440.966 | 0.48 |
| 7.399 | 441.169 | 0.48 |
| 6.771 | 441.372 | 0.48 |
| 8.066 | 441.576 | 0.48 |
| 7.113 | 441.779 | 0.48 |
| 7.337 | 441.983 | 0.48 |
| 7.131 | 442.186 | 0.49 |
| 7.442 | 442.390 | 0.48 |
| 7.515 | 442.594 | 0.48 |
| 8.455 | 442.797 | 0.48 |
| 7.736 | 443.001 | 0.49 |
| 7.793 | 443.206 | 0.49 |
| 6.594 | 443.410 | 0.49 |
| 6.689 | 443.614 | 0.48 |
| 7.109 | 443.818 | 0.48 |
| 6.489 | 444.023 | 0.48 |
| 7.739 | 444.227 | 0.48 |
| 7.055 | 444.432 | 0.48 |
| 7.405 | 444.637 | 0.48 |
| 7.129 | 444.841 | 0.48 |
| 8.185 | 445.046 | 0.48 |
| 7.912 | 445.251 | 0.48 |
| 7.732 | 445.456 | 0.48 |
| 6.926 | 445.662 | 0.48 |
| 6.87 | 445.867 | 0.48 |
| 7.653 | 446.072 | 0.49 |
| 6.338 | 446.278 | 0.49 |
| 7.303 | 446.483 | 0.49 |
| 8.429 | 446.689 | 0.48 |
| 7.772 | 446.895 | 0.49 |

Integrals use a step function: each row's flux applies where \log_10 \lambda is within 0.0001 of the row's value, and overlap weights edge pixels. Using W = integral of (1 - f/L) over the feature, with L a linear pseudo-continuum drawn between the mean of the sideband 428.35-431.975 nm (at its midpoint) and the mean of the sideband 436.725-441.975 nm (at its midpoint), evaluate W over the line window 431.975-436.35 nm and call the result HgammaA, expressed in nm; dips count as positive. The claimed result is -0.41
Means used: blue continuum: 5.47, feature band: 6.59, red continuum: 6.74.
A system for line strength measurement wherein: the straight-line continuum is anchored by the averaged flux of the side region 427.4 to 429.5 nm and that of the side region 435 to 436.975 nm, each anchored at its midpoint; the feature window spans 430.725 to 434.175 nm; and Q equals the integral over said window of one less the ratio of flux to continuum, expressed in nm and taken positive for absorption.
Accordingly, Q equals 0.22 nm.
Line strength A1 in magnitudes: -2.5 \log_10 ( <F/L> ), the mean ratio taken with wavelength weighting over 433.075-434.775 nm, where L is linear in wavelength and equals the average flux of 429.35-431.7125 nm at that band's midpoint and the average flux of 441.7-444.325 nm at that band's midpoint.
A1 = -0.18 mag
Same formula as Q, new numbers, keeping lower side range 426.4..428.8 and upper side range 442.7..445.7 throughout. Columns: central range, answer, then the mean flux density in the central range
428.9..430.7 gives 0.28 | 5.18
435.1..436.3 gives -0.06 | 6.97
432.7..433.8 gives -0.09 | 6.95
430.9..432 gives 0.05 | 6.01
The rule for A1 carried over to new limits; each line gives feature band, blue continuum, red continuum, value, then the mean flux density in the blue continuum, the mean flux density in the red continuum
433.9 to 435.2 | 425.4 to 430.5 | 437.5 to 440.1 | -0.03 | 5.73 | 6.49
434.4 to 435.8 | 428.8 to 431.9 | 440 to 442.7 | -0.11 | 5.35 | 7.13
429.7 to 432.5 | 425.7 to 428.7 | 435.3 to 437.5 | 0.19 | 5.92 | 7.03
